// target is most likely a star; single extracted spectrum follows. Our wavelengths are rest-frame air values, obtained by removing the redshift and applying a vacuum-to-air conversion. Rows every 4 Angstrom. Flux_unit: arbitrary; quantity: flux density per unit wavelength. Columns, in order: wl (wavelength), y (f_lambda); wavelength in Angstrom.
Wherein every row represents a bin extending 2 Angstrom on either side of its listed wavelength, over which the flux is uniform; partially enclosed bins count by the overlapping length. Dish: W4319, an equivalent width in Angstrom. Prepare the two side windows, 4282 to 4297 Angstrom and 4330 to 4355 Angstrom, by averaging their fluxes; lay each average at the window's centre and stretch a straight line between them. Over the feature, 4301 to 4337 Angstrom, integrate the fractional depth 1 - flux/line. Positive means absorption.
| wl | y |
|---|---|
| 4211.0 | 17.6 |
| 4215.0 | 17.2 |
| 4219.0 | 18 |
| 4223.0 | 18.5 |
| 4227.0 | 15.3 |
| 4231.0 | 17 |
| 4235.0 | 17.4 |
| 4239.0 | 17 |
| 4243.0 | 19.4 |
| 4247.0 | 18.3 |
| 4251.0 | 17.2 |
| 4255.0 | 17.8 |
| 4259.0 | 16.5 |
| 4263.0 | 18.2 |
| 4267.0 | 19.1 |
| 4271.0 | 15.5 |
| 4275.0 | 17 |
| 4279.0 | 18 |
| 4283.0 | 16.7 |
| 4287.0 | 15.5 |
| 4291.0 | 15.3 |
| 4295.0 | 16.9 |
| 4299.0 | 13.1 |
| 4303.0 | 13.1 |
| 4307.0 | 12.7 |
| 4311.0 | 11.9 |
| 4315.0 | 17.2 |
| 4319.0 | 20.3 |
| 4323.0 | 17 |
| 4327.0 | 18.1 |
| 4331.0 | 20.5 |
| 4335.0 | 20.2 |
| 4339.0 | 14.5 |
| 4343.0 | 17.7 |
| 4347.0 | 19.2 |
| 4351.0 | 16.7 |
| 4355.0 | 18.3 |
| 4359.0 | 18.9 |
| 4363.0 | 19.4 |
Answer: 0.9 Angstrom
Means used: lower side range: 16.1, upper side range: 18.1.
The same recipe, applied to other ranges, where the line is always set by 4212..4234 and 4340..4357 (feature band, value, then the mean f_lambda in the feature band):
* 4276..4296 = 1.2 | 16.5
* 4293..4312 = 4.3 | 13.6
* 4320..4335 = -1.0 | 18.9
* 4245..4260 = -0.1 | 17.5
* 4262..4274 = -0.1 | 17.5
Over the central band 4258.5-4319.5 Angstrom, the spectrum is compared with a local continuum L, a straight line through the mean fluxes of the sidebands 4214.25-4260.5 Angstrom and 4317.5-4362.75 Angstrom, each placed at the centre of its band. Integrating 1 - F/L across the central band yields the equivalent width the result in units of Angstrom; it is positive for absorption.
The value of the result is 6.6 Angstrom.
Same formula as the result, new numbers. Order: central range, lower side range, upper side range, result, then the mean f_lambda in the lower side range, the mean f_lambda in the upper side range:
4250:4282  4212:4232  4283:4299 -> -2.3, 17.2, 15.7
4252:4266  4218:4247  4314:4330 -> 0.2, 17.6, 18.4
